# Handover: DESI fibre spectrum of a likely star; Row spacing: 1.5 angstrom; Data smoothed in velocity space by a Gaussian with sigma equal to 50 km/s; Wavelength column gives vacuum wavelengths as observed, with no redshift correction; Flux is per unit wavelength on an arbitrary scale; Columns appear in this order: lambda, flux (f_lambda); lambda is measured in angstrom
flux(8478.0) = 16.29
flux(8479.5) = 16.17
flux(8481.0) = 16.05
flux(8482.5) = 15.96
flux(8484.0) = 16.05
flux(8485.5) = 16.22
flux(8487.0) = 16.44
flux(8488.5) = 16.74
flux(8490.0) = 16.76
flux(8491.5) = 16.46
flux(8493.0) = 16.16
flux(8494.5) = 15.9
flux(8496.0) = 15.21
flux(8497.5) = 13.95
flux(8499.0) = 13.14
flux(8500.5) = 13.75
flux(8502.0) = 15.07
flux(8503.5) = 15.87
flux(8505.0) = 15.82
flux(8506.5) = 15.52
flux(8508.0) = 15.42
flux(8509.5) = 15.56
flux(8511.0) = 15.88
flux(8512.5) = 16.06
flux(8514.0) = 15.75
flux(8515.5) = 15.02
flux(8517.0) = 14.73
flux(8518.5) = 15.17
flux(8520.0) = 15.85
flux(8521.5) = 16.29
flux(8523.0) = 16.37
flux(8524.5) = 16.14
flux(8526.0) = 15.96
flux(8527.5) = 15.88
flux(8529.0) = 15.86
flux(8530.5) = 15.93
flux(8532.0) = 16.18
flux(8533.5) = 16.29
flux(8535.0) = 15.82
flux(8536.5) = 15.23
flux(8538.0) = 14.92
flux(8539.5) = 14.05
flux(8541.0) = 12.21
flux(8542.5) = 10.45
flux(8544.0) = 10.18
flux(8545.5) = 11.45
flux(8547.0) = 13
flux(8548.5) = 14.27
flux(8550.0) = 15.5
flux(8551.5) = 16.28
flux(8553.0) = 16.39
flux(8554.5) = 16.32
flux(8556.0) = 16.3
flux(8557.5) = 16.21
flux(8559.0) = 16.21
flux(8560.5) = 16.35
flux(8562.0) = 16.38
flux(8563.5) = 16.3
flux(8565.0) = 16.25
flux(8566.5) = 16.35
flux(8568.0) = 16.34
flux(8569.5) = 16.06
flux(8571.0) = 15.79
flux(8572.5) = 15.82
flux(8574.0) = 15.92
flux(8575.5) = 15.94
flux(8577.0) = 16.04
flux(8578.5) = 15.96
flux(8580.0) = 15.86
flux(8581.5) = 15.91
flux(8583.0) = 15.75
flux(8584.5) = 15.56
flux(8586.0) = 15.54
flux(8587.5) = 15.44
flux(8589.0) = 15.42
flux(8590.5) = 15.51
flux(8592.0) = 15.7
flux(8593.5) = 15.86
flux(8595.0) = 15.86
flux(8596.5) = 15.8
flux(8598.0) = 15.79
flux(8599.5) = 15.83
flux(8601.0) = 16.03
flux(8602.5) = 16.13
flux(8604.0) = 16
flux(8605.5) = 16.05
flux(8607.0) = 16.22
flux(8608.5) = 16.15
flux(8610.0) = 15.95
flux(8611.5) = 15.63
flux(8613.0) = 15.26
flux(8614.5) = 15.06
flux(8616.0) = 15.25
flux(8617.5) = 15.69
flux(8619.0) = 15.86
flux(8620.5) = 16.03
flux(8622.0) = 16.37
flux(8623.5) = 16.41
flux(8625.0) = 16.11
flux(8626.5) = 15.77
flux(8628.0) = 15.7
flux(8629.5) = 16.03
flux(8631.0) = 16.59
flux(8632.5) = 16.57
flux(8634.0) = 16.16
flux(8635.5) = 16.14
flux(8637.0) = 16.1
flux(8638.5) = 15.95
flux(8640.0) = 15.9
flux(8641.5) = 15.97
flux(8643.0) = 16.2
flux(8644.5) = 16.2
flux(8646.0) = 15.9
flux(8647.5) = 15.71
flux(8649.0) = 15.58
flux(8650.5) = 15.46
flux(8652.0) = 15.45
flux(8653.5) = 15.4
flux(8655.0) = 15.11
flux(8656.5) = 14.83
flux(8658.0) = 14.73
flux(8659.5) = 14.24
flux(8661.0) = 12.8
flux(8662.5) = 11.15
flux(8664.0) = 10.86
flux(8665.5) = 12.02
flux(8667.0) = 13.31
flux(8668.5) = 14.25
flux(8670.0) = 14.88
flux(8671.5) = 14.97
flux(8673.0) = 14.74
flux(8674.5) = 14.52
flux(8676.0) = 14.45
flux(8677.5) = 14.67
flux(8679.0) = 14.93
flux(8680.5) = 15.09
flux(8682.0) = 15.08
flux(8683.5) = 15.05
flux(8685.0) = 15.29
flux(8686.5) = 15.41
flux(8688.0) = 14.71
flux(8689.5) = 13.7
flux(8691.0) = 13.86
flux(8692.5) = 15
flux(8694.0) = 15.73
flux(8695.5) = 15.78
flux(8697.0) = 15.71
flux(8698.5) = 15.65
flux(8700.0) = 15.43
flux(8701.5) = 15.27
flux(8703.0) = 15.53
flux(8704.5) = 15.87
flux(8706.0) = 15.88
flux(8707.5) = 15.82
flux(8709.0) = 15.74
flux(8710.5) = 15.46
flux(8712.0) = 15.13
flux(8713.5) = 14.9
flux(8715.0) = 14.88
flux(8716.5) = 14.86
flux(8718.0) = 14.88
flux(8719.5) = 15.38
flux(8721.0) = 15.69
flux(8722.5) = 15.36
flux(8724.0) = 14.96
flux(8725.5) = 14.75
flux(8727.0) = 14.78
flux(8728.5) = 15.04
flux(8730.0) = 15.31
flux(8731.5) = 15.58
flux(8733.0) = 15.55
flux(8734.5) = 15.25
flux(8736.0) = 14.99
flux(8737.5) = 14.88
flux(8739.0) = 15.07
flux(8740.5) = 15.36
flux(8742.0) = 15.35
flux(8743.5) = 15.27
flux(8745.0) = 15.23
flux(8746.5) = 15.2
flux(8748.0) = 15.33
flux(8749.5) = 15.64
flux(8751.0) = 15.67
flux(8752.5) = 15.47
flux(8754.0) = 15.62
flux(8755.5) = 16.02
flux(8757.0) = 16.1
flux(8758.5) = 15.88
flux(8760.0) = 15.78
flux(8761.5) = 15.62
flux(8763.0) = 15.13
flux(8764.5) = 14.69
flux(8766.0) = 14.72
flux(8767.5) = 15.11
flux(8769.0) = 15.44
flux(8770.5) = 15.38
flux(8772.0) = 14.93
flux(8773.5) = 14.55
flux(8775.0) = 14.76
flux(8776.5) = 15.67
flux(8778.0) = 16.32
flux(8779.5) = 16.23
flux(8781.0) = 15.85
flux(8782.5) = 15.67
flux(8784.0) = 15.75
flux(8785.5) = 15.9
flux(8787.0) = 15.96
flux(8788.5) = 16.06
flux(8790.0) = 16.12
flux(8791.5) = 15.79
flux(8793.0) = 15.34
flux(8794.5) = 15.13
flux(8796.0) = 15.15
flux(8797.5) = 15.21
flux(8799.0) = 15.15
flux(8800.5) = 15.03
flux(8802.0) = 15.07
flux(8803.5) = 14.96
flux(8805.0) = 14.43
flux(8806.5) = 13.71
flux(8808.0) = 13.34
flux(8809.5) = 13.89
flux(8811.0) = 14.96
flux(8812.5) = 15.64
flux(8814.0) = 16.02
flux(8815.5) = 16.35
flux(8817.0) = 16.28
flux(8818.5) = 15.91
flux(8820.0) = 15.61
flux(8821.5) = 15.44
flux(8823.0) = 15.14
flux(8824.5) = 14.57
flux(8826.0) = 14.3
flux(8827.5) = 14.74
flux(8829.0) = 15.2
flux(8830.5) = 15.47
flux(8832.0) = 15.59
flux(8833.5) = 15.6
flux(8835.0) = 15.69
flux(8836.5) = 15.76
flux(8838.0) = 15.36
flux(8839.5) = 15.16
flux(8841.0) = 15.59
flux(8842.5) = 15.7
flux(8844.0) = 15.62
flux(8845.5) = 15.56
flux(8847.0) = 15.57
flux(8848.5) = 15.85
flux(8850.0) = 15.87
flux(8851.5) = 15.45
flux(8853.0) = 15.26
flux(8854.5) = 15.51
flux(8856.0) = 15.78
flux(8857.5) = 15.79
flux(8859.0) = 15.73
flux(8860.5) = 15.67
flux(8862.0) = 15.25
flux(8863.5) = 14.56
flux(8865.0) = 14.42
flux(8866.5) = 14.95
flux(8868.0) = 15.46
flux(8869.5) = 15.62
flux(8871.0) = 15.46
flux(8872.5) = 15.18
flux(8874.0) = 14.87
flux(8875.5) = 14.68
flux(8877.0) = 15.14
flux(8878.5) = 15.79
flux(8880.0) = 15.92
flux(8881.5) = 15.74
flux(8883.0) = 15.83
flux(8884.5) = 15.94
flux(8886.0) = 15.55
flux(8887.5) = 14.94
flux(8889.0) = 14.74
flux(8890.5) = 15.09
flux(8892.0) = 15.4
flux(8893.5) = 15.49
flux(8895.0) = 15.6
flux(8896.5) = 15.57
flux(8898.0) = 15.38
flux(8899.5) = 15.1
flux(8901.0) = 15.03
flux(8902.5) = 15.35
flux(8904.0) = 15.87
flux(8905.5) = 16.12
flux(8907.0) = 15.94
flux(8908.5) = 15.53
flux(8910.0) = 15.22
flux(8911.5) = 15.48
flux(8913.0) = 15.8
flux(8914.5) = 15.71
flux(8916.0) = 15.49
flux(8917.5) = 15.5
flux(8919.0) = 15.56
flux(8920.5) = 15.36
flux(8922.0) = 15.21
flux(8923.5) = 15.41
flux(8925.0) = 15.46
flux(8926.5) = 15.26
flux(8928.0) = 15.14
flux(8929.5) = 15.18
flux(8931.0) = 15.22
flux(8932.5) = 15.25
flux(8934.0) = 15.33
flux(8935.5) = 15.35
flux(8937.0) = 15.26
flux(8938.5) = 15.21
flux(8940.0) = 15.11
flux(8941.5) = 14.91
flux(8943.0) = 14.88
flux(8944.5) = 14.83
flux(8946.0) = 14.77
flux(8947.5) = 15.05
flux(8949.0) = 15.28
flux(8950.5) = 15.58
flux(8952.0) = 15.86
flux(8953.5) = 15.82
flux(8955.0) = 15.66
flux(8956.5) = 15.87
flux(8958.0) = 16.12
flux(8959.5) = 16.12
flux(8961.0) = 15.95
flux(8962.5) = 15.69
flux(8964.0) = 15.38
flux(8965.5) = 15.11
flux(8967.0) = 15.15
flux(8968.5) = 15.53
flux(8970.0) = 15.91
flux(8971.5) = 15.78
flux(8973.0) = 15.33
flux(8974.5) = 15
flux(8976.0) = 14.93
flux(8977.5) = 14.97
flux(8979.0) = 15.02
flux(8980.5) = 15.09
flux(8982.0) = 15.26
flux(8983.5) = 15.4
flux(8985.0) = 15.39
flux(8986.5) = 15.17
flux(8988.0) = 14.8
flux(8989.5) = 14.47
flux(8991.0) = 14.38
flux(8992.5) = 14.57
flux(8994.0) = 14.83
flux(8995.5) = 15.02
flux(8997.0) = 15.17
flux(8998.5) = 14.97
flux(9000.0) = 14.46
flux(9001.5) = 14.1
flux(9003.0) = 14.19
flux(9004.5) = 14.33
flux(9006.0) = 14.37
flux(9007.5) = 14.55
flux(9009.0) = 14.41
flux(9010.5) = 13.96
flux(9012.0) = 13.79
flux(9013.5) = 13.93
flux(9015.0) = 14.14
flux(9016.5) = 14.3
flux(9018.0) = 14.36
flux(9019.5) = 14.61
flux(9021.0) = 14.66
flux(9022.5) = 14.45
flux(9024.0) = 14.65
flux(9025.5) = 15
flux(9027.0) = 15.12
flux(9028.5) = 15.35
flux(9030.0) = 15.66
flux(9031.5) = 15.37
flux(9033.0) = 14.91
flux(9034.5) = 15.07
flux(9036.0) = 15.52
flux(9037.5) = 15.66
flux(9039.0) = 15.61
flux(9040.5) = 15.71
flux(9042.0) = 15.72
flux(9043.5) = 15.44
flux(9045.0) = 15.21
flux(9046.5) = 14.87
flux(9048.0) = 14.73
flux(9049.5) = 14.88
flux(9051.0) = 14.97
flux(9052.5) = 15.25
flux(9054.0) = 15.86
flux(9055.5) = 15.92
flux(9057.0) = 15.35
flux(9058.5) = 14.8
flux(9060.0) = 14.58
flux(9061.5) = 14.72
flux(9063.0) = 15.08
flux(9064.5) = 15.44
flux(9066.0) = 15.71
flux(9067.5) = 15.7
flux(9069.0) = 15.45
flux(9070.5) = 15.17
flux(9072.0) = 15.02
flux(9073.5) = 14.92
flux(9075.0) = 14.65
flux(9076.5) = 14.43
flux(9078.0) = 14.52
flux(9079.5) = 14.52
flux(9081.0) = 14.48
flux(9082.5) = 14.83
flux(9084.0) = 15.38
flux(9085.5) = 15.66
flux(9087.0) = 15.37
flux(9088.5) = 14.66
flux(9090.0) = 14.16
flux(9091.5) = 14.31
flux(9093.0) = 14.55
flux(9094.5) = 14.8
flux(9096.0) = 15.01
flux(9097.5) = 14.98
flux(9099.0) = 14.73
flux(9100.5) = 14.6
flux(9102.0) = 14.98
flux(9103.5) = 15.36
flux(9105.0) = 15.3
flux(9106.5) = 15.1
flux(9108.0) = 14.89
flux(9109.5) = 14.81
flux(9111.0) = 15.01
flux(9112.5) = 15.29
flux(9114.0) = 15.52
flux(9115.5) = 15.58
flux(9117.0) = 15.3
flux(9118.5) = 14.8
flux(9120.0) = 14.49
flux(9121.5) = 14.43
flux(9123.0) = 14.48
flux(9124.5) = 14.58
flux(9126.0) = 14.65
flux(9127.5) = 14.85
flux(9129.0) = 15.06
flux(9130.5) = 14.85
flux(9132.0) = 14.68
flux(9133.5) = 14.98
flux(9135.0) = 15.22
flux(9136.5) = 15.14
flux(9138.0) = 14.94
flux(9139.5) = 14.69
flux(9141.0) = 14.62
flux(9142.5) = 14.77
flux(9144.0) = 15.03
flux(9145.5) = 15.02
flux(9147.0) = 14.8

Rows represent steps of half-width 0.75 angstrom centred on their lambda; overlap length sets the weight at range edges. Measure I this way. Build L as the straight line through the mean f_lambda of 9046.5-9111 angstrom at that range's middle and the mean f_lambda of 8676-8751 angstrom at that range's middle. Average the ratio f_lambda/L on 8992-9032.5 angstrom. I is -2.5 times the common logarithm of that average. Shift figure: 0.03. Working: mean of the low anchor 15.2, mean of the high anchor 15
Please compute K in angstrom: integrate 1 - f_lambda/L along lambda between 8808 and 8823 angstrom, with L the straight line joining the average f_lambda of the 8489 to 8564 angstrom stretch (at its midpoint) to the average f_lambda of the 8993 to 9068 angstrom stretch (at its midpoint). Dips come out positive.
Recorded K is -0.37 angstrom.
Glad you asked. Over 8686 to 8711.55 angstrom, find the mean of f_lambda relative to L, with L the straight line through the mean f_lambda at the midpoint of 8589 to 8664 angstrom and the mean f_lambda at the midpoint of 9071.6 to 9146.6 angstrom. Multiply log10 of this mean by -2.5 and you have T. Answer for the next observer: 0.01 mag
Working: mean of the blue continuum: 15.6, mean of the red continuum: 14.9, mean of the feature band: 15.3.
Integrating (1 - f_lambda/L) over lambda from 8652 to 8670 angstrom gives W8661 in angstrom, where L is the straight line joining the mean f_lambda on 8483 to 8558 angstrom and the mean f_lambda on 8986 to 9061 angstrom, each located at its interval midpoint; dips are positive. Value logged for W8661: 1.76 angstrom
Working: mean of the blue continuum 15.2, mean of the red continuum 14.9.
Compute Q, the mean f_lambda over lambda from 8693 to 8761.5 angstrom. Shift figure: 15.4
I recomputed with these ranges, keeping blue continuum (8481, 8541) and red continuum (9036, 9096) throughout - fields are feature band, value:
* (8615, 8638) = -0.04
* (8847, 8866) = -0.01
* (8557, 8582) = -0.04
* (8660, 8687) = 0.10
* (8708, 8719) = 0.02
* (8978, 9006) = 0.03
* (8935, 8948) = 0.01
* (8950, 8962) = -0.05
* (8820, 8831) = 0.02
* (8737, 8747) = 0.01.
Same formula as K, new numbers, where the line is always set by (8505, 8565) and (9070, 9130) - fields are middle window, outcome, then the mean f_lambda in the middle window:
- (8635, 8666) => 0.64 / 14.9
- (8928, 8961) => -0.87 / 15.4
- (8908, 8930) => -0.63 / 15.4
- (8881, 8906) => -0.72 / 15.4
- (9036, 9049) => -0.39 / 15.4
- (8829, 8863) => -1.19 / 15.6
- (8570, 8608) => -1.56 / 15.8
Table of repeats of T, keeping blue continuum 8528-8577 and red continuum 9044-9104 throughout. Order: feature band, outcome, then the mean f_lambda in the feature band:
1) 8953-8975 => -0.042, 15.6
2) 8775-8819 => -0.020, 15.4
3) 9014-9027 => 0.035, 14.5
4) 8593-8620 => -0.042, 15.8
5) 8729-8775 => -0.014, 15.3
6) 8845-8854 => -0.036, 15.6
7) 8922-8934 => -0.016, 15.3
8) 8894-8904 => -0.022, 15.4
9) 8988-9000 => 0.020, 14.8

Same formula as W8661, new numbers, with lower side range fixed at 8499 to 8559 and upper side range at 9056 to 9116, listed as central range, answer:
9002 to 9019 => 0.9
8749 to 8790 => -1.4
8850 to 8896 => -1.1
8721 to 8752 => -0.4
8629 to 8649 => -1.4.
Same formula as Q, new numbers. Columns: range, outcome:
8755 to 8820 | 15.4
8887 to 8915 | 15.4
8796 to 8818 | 15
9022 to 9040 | 15.2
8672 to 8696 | 14.9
